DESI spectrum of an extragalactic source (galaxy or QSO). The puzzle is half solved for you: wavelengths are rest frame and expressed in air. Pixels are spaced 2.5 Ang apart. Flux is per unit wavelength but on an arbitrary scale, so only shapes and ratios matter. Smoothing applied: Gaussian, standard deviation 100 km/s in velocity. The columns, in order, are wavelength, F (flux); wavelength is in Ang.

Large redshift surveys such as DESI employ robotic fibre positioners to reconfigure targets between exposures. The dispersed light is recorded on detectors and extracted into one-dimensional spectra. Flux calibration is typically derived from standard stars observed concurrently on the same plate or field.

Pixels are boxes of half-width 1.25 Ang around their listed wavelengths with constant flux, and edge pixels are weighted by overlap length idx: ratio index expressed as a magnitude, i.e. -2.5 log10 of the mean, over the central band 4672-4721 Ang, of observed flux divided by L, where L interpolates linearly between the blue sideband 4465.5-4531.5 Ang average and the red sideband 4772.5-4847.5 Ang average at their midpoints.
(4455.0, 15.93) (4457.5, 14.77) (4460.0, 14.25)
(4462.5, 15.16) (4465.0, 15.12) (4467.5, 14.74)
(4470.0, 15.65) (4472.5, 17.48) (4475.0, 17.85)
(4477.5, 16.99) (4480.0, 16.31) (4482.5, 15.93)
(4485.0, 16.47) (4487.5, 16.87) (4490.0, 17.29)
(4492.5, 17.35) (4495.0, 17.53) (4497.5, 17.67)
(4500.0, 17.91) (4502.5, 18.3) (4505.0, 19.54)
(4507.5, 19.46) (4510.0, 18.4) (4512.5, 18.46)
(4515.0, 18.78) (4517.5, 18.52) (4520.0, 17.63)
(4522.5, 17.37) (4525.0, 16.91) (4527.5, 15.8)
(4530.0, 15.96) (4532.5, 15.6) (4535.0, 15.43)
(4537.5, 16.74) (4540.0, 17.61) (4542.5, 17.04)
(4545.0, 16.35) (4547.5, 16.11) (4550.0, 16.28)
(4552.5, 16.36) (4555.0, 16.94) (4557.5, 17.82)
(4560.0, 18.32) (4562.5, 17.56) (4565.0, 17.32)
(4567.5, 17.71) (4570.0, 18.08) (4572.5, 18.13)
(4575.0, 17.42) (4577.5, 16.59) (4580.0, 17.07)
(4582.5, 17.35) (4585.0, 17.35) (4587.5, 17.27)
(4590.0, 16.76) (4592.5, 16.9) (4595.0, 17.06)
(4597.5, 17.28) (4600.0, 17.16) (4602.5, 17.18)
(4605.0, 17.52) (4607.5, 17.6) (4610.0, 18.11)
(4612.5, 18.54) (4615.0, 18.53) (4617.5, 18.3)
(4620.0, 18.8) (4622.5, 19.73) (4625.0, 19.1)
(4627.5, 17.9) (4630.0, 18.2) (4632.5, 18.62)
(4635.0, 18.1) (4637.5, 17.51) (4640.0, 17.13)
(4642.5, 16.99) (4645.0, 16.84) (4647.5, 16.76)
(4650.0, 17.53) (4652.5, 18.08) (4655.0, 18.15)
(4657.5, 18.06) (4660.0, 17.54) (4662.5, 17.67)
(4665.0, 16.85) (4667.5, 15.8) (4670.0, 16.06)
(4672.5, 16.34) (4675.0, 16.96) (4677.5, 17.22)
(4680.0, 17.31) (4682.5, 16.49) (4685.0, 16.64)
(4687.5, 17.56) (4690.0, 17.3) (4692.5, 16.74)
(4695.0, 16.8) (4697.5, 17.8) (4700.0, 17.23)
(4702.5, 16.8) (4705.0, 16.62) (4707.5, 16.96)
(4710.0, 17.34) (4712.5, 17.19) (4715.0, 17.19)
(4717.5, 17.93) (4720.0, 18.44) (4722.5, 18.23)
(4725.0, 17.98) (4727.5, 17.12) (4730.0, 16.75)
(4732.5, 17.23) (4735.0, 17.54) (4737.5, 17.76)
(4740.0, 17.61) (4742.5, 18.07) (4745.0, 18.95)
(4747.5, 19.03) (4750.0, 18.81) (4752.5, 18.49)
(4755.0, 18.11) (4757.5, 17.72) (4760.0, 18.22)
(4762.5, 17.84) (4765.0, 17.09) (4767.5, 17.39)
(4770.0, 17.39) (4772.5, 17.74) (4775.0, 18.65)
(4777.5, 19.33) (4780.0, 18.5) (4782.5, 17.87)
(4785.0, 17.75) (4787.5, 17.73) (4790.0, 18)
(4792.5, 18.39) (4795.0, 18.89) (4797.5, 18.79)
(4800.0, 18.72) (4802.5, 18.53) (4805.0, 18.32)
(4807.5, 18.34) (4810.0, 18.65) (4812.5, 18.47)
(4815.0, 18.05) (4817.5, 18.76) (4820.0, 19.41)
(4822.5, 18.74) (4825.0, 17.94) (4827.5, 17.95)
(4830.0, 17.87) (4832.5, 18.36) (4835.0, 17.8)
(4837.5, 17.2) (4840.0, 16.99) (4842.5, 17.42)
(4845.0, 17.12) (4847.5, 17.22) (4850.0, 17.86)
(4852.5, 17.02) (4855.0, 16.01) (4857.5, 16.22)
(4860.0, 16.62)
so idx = 0.045 mag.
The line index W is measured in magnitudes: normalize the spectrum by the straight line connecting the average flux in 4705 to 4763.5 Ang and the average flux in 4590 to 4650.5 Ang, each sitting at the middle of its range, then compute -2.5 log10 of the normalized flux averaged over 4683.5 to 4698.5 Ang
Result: 0.043 mag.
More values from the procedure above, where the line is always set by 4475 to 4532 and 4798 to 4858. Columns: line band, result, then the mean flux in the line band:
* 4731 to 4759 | -0.02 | 18.1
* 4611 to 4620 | -0.05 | 18.5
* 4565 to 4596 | 0.02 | 17.3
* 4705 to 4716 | 0.04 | 17.1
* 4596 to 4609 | 0.02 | 17.4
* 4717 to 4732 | 0.00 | 17.7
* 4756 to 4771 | 0.01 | 17.6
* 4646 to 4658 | 0.00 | 17.7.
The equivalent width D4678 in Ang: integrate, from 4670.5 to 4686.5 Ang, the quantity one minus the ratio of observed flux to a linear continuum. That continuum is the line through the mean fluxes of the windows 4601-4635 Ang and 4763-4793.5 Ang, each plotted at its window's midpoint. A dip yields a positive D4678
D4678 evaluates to 1.2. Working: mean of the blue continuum 18.3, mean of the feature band 16.8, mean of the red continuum 18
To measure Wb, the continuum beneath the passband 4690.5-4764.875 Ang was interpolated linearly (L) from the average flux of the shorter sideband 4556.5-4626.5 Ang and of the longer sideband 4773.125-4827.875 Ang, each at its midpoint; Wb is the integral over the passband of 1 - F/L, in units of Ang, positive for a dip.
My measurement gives 2.20 Ang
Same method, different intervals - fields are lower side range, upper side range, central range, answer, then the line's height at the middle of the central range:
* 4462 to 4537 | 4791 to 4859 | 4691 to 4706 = 0.5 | 17.6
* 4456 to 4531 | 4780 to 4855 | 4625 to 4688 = 0.7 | 17.5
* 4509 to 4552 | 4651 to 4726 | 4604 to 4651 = -2.3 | 17.1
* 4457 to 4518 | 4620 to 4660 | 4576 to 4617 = 0.7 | 17.7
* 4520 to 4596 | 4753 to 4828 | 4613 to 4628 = -1.2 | 17.3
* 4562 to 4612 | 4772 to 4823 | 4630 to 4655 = 0.1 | 17.7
